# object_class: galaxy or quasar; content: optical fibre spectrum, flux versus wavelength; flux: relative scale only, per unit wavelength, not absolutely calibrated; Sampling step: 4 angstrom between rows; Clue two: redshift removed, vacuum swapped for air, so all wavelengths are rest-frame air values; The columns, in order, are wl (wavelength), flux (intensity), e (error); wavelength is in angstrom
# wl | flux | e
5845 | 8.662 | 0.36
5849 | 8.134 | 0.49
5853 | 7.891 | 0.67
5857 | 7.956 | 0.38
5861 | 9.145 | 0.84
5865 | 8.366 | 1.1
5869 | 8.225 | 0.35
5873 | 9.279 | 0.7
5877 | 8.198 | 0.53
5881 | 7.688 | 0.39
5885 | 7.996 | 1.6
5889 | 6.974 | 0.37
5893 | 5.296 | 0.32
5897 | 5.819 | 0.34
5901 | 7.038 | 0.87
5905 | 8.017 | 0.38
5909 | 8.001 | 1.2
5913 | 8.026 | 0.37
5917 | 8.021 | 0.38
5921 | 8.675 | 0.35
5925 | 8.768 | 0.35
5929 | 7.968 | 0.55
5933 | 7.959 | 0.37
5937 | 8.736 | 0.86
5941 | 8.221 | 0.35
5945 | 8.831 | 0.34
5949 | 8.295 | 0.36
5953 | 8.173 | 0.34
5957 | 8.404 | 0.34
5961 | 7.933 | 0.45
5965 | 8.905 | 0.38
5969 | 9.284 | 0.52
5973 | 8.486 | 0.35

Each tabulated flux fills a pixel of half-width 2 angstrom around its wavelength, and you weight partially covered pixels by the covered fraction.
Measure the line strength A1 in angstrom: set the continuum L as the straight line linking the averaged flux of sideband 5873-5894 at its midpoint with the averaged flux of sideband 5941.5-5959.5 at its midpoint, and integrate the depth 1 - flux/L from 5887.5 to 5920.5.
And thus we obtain 2.4 angstrom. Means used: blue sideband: 7.52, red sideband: 8.4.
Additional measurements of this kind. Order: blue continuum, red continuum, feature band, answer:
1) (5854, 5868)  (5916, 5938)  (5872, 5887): 0.3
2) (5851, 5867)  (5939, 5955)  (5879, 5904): 4.5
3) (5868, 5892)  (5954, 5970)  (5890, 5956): 3.3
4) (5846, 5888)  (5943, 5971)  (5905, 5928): 0.4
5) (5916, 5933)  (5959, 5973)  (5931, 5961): 0.6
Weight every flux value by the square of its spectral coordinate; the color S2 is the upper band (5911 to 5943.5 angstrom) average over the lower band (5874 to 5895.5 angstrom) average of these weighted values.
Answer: 1.2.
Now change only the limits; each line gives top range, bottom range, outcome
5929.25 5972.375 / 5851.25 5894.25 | 1.09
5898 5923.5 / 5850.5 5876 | 0.95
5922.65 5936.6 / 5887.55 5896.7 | 1.40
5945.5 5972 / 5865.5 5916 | 1.15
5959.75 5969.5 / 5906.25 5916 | 1.10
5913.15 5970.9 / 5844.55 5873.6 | 1.03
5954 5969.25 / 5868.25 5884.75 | 1.05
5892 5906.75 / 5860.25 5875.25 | 0.77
